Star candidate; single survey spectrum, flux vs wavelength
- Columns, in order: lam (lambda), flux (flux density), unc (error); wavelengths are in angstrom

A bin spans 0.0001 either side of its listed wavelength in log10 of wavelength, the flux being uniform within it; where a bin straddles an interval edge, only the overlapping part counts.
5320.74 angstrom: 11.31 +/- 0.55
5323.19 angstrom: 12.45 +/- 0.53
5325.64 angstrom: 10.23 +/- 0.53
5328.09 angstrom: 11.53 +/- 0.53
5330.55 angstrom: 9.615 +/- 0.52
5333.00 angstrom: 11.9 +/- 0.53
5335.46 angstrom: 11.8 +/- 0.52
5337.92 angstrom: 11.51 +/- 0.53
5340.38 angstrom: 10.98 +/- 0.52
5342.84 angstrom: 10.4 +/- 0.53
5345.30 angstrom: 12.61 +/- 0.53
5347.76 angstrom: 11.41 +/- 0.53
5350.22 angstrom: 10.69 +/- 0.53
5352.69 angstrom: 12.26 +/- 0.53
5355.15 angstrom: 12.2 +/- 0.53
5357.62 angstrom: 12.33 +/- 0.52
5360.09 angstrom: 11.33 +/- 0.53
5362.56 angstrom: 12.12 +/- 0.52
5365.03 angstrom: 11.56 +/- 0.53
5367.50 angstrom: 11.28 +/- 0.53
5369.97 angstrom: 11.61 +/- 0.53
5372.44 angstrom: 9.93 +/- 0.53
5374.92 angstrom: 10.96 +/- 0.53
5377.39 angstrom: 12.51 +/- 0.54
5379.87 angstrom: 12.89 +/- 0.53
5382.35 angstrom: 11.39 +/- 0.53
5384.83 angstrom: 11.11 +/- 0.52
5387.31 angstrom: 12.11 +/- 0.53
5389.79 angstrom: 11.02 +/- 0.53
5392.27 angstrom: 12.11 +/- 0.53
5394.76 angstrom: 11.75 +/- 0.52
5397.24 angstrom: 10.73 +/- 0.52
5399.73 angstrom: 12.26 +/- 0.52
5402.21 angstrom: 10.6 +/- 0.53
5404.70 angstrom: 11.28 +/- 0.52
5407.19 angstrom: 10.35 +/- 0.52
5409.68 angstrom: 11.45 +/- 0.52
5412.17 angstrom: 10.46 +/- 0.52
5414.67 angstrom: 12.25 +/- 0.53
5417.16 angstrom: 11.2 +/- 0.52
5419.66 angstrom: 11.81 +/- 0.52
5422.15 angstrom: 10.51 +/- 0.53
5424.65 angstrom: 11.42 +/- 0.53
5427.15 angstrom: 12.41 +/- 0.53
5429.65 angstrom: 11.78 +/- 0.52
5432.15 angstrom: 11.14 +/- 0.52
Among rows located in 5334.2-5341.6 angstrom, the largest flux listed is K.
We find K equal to 11.8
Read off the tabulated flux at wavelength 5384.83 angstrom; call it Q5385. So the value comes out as 11.11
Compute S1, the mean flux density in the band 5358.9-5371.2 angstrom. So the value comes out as 11.6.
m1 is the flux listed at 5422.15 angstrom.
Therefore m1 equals 10.51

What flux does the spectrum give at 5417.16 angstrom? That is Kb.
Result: 11.2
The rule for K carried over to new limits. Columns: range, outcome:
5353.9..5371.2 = 12.33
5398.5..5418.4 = 12.26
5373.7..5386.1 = 12.89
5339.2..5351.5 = 12.61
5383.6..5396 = 12.11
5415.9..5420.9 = 11.81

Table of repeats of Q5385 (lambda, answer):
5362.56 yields 12.12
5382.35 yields 11.39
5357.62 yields 12.33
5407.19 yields 10.35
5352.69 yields 12.26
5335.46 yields 11.8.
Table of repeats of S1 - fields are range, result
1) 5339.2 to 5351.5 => 11.2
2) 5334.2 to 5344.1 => 11.2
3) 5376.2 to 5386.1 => 12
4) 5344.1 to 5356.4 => 11.8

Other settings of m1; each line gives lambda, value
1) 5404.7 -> 11.28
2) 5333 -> 11.9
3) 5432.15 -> 11.14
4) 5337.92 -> 11.51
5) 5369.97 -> 11.61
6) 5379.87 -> 12.89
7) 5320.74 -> 11.31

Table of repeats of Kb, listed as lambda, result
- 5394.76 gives 11.75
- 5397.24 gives 10.73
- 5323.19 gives 12.45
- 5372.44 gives 9.93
